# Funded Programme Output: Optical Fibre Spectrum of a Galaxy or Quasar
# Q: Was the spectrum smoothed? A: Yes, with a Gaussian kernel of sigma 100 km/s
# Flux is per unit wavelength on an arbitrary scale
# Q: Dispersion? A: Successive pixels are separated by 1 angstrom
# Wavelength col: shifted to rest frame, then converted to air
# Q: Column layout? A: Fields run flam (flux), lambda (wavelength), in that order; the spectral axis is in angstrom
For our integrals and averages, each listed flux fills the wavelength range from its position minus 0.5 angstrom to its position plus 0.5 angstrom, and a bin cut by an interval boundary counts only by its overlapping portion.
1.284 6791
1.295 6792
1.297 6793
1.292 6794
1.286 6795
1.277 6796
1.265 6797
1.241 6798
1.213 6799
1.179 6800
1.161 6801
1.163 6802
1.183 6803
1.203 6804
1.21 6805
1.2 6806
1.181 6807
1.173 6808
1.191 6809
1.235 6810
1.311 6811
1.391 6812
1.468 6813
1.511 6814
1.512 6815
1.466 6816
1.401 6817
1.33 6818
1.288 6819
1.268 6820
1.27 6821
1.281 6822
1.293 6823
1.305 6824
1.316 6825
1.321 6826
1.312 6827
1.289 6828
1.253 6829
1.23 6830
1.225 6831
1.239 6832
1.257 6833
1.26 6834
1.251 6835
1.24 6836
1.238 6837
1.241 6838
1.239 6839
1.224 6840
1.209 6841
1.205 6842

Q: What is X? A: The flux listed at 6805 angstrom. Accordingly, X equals 1.21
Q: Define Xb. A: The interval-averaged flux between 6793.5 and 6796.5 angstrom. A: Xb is 1.28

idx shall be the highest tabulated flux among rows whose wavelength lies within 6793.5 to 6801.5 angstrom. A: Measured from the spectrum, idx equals 1.292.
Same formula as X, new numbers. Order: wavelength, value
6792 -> 1.295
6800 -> 1.179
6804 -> 1.203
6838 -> 1.241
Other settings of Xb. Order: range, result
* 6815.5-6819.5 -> 1.37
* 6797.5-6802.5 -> 1.19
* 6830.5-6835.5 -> 1.25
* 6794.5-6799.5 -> 1.26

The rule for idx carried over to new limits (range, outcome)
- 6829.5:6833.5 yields 1.257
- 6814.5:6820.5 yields 1.512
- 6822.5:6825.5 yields 1.316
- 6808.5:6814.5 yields 1.511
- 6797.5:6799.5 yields 1.241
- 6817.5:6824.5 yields 1.33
